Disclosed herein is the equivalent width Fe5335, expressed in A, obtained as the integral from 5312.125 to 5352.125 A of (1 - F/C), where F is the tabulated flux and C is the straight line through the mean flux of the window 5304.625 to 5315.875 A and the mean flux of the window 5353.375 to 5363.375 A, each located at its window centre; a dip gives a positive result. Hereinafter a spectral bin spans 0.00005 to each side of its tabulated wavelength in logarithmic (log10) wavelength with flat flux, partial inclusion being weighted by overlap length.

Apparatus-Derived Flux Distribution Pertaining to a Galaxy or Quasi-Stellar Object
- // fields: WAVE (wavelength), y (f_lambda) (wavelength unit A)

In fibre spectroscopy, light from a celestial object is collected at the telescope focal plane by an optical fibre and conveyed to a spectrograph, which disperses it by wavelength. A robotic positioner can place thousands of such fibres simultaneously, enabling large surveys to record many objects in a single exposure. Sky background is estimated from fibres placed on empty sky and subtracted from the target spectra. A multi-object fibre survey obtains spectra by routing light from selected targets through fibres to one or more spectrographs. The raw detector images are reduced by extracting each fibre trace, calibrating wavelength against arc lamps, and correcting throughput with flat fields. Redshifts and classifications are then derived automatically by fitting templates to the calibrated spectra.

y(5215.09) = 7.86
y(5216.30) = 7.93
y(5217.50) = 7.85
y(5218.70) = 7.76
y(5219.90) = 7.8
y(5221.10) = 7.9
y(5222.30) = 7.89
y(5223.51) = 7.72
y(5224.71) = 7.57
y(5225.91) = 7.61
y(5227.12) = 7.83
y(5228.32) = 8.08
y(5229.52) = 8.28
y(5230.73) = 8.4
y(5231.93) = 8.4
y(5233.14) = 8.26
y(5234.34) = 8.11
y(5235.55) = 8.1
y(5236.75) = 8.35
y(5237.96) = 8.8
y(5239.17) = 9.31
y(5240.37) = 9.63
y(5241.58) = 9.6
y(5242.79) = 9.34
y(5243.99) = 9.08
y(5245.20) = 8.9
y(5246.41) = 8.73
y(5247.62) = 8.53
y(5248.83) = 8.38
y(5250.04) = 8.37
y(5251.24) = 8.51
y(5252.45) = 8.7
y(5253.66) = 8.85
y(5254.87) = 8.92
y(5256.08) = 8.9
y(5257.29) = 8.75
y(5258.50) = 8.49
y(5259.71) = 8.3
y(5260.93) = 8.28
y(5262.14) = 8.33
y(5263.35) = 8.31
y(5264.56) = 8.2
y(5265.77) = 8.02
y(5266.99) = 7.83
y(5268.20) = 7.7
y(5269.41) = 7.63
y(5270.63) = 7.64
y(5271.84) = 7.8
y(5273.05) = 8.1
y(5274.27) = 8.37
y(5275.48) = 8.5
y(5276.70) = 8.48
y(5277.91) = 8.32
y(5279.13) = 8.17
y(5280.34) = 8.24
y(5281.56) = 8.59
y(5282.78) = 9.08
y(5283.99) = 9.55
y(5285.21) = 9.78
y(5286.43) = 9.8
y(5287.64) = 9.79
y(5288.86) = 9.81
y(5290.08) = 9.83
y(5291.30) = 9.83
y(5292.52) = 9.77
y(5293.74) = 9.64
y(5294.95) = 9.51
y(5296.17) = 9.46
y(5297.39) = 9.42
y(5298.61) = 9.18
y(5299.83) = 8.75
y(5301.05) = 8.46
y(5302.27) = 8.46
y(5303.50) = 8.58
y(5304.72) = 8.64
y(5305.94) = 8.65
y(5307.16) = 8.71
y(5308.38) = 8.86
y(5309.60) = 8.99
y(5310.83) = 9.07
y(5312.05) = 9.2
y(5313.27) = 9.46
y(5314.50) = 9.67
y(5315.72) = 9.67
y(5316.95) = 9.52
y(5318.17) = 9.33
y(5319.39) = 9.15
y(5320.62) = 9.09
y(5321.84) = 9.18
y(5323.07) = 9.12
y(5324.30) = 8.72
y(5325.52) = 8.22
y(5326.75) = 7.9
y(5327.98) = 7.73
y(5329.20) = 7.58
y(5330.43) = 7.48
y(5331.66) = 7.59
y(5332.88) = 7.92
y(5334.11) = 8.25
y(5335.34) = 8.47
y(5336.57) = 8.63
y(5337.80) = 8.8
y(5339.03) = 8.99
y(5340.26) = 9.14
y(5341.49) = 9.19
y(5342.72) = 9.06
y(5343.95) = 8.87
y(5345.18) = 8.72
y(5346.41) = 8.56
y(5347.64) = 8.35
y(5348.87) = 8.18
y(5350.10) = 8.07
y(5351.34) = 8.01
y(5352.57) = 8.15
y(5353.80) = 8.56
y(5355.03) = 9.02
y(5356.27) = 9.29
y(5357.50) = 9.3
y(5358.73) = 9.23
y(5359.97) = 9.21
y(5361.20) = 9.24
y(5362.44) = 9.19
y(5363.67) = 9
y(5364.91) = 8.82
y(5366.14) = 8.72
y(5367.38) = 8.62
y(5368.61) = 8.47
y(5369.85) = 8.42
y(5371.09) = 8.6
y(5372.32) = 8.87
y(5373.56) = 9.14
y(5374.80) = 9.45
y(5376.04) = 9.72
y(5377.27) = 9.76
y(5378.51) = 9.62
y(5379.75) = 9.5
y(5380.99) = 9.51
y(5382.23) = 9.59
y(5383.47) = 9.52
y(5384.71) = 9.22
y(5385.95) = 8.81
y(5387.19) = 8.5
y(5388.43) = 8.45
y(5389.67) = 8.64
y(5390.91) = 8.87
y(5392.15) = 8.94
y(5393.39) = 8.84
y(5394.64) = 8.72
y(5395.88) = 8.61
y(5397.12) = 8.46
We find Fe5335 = 2.0 A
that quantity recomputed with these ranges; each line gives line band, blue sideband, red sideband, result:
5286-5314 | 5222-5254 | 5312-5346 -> -1.8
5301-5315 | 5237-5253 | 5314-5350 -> -0.3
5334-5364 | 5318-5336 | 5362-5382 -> -0.2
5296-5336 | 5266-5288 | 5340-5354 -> -0.9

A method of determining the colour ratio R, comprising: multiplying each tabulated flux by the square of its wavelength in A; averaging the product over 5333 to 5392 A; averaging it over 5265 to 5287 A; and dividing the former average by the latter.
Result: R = 1.1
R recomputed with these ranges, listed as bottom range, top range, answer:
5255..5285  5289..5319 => 1.12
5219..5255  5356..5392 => 1.13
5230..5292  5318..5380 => 1.04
